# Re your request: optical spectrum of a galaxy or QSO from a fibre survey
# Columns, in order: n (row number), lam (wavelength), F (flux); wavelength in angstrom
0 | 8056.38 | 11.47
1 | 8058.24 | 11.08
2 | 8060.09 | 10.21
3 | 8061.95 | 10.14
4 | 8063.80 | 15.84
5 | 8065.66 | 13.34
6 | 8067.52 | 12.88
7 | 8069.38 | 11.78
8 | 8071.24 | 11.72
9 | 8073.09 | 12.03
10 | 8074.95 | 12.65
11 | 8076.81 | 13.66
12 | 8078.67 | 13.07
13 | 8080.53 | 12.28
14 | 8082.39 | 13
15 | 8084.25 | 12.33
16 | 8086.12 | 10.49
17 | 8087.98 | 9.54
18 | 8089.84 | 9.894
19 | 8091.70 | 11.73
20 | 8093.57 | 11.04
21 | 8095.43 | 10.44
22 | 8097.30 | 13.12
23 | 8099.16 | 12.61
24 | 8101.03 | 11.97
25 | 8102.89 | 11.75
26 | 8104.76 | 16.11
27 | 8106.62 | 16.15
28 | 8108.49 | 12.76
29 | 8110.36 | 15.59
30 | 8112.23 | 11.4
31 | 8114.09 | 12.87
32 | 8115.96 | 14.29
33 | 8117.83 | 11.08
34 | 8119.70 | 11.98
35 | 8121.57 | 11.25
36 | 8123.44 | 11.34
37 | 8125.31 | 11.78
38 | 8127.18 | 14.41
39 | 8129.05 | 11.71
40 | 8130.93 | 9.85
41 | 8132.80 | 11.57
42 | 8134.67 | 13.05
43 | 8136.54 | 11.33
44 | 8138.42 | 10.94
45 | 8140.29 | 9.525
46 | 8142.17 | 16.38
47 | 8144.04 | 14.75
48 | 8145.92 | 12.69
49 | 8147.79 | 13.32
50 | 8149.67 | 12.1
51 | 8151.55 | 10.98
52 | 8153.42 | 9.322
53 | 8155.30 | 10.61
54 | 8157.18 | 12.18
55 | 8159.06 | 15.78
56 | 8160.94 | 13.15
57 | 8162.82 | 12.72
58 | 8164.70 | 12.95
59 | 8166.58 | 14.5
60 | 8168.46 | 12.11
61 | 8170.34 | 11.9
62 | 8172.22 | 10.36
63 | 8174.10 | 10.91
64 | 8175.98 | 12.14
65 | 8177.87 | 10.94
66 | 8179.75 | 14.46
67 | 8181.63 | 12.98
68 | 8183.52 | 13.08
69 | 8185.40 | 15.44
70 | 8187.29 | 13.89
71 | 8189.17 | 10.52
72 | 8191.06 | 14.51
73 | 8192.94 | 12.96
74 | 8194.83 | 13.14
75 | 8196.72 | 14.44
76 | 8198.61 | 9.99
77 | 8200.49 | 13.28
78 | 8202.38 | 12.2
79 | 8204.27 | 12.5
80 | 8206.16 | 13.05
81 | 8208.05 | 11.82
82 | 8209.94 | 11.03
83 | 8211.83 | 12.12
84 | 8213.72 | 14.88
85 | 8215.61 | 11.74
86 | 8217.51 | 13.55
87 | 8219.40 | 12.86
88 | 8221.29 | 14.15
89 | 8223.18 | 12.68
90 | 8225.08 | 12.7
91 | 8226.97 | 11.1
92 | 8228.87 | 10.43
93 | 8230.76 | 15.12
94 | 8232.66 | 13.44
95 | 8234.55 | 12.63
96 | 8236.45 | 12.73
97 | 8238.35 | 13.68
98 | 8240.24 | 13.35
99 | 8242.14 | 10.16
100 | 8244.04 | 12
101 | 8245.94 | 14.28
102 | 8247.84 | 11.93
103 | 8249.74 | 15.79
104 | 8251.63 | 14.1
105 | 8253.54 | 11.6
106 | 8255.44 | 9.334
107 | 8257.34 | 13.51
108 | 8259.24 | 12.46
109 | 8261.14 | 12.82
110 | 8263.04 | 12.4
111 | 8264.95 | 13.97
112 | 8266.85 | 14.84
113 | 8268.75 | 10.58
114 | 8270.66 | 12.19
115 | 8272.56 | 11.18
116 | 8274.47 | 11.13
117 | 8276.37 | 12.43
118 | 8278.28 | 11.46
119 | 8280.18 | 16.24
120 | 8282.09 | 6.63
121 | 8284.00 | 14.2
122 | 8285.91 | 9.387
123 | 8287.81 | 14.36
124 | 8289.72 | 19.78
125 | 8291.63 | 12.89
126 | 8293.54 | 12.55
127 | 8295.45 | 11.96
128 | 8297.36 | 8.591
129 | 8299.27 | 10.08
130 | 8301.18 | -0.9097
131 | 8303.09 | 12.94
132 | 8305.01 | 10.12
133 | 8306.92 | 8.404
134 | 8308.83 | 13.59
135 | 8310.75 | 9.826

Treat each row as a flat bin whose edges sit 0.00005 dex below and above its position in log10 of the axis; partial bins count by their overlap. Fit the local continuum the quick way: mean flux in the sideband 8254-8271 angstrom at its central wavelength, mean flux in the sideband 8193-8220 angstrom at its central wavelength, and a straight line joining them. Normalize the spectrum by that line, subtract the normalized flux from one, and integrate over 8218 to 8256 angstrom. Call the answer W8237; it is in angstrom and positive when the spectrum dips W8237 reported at -0.7 angstrom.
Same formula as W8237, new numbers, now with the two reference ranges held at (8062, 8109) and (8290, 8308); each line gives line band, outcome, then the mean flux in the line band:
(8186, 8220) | -4.9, 12.7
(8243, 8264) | -4.4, 12.7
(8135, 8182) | -3.0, 12.4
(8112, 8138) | 0.0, 12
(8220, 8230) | -1.3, 12.3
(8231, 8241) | -2.4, 13.3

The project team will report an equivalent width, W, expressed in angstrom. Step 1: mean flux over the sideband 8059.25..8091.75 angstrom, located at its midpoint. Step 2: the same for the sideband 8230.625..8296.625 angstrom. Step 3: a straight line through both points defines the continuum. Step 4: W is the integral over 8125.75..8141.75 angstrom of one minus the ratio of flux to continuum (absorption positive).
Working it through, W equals 0.7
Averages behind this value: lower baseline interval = 12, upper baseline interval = 12.7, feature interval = 11.7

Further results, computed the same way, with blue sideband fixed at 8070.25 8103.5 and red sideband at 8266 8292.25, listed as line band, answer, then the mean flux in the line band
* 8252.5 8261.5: 0.5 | 11.9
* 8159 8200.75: -1.9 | 12.8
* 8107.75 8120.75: -0.9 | 12.8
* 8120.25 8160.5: -0.2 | 12.1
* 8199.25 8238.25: -0.9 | 12.7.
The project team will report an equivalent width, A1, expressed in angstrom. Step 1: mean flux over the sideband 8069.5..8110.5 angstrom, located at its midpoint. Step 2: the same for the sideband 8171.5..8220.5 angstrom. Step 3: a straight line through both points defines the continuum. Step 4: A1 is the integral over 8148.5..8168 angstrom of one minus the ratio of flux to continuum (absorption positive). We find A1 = 0.20 angstrom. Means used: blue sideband 12.4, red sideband 12.7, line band 12.4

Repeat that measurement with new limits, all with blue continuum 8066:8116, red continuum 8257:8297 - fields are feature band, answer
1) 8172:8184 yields 0.34 angstrom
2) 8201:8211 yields 0.32 angstrom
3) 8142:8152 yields -0.59 angstrom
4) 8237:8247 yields -0.06 angstrom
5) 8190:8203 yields -0.38 angstrom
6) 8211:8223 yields -0.58 angstrom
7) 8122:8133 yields 0.65 angstrom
